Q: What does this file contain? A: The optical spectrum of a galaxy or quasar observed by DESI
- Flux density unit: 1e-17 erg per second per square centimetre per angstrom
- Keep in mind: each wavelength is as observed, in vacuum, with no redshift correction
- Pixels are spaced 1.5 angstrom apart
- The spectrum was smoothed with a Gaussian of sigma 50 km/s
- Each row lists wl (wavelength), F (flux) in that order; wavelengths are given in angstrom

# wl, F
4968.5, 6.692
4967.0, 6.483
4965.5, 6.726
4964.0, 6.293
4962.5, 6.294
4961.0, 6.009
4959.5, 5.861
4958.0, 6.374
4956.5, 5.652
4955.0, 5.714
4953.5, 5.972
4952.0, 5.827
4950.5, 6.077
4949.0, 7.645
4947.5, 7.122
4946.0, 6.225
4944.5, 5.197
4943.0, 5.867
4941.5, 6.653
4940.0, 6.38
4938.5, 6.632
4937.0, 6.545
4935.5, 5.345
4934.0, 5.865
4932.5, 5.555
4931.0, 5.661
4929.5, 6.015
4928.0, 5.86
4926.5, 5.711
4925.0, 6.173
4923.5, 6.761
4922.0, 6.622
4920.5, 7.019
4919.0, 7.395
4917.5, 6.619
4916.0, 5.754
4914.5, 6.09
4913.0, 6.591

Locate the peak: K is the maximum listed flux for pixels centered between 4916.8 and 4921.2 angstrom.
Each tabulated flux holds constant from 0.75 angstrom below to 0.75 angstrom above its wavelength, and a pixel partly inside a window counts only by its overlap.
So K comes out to 7.395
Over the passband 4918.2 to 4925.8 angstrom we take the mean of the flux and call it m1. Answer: 6.79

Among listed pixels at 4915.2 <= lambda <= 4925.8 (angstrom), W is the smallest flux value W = 5.754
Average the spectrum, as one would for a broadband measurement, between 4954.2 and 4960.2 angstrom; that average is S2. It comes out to 5.9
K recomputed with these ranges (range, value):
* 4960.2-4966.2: 6.726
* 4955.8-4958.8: 6.374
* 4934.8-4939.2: 6.632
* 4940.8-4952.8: 7.645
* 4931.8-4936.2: 5.865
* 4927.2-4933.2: 6.015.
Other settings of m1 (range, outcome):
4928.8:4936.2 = 5.69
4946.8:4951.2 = 6.96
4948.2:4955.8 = 6.25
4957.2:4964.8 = 6.17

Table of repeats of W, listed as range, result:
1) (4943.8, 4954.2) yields 5.197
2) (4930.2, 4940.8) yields 5.345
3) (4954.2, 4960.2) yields 5.652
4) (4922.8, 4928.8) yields 5.711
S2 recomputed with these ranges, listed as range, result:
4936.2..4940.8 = 6.51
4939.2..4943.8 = 6.29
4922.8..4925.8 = 6.45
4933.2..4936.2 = 5.61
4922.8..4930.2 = 6.1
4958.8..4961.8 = 5.94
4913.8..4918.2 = 6.15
